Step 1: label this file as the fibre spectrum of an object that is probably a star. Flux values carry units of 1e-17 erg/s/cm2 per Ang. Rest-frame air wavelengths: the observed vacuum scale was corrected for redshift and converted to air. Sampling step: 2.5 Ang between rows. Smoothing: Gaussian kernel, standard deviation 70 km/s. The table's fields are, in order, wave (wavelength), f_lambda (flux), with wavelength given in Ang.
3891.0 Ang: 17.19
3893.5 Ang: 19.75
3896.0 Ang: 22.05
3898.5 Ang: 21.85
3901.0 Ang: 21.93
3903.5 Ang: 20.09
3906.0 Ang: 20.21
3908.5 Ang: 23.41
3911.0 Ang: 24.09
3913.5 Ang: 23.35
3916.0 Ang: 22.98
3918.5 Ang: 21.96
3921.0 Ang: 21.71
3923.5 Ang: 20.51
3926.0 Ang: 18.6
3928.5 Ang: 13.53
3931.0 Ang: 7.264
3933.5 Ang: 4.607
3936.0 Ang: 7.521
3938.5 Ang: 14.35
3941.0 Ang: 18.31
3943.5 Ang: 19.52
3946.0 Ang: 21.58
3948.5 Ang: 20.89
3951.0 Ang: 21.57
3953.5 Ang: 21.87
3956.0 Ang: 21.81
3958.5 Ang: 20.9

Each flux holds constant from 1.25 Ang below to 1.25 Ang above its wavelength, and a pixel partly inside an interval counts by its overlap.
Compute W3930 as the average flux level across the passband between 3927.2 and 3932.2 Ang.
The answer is 10.5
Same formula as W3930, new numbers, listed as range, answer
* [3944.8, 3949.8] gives 21.2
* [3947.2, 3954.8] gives 21.4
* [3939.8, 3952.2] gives 20.4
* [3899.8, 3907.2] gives 20.7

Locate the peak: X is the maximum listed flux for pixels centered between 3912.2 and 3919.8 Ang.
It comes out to 23.35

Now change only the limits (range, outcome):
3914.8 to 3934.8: 22.98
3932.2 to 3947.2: 21.58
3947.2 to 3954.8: 21.87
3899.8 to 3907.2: 21.93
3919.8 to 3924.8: 21.71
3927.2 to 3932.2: 13.53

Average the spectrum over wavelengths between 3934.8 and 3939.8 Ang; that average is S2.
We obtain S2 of 11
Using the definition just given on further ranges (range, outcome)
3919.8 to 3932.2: 16.3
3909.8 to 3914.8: 23.7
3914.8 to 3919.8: 22.5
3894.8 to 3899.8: 21.9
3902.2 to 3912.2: 21.9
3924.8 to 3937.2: 10.3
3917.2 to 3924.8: 21.4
